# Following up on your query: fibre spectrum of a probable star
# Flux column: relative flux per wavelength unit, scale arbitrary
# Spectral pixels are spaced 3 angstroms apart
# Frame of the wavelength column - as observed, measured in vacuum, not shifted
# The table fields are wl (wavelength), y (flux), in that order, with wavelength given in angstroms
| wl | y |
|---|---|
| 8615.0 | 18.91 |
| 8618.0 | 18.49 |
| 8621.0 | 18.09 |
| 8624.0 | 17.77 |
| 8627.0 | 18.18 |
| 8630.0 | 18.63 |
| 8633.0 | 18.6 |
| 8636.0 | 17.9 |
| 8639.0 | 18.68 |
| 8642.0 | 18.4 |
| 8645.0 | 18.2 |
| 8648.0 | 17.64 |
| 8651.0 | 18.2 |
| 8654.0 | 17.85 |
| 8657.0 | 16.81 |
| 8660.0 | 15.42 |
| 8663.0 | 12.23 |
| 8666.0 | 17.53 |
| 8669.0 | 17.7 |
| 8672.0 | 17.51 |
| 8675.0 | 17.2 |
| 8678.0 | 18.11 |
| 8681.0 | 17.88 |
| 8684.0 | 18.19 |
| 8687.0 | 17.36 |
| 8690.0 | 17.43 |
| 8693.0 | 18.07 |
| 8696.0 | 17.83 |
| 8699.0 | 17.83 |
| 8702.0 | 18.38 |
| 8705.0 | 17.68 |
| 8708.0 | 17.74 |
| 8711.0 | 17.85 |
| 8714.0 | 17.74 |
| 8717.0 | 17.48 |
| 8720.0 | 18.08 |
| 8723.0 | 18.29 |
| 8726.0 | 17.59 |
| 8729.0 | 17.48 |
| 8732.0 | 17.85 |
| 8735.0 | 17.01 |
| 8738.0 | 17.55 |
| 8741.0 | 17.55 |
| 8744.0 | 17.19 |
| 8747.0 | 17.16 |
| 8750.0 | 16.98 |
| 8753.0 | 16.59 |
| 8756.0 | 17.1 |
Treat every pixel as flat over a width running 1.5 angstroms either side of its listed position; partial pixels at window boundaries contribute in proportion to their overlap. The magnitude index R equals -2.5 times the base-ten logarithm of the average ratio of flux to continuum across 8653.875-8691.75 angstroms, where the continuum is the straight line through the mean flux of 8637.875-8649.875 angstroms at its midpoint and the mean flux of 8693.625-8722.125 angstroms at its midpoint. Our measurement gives 0.07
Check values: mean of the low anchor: 18.2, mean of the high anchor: 17.9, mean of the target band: 17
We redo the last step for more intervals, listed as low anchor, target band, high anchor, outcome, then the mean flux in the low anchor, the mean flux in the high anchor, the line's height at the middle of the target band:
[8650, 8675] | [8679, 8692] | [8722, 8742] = -0.048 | 16.7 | 17.6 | 17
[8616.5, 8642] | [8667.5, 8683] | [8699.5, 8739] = 0.020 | 18.3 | 17.8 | 18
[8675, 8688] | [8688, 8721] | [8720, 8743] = -0.005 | 17.8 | 17.6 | 17.7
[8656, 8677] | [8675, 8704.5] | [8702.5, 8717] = -0.046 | 16.4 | 17.8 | 17.1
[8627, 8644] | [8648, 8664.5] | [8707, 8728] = 0.128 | 18.4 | 17.8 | 18.3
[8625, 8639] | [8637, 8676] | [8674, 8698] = 0.055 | 18.3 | 17.8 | 18.1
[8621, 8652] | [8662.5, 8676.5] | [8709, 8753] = 0.077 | 18.2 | 17.5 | 18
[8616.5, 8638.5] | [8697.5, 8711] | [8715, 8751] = -0.011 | 18.3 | 17.5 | 17.7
